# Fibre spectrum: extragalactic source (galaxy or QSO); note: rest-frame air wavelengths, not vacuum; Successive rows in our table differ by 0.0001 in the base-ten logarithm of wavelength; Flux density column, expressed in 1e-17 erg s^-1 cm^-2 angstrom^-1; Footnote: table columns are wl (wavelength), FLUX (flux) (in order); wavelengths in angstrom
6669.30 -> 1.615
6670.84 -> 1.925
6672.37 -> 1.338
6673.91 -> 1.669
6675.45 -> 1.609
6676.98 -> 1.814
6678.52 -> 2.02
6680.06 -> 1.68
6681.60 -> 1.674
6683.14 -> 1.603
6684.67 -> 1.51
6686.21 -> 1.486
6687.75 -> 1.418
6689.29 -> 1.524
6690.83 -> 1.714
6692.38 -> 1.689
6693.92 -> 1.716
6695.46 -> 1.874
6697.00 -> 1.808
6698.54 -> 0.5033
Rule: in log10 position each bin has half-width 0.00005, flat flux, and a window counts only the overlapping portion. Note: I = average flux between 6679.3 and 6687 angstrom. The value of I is 1.59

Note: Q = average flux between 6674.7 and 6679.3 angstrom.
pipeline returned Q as 1.82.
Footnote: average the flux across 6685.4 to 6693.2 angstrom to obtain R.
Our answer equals 1.57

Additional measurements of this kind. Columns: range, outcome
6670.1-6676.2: 1.63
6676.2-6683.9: 1.76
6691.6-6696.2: 1.76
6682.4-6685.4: 1.56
